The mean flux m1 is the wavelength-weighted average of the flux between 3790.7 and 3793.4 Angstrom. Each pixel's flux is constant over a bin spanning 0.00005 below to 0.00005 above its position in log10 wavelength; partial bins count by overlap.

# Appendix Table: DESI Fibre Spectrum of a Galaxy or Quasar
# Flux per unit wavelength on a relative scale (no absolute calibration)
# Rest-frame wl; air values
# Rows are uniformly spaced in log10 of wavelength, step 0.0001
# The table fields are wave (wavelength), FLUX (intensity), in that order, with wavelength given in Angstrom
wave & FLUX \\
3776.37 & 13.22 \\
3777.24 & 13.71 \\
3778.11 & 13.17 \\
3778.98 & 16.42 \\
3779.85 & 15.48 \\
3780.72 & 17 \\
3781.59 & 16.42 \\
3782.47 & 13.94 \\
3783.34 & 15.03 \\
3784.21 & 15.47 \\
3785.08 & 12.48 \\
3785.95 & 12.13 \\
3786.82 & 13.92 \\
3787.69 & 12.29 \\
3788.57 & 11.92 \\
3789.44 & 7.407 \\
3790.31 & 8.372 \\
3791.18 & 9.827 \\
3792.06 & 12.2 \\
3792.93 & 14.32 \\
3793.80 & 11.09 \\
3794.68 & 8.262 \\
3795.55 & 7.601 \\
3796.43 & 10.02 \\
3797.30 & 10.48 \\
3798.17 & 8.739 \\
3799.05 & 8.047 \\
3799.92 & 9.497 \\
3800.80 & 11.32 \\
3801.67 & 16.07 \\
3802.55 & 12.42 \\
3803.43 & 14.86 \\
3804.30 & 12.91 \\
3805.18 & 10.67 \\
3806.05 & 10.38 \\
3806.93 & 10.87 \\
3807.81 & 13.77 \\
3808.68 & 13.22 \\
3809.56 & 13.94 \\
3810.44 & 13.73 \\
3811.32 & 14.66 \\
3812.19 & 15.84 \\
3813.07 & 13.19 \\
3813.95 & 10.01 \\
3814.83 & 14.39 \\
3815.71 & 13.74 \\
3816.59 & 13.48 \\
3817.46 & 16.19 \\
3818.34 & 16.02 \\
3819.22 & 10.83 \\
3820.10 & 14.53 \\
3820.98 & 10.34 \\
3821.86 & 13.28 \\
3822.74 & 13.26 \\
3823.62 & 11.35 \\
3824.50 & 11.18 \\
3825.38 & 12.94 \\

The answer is 12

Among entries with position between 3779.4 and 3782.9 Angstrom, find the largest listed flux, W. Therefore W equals 17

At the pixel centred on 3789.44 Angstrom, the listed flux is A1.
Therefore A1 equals 7.407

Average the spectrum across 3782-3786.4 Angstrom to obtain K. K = 13.8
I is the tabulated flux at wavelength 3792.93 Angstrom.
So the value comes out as 14.32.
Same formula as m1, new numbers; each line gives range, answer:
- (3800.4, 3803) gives 13.3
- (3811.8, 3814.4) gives 12.9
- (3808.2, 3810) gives 13.6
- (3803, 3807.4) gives 11.9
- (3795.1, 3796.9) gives 8.85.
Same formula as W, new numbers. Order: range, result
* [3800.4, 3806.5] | 16.07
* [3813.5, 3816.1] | 14.39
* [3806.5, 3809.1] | 13.77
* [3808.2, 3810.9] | 13.94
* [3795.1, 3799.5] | 10.48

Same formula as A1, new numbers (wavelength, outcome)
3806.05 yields 10.38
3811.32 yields 14.66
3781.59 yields 16.42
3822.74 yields 13.26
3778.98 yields 16.42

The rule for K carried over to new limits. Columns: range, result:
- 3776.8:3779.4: 14.4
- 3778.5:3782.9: 15.8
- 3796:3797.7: 10.3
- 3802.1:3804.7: 13.4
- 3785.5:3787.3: 13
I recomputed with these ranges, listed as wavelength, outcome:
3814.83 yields 14.39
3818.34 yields 16.02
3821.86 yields 13.28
